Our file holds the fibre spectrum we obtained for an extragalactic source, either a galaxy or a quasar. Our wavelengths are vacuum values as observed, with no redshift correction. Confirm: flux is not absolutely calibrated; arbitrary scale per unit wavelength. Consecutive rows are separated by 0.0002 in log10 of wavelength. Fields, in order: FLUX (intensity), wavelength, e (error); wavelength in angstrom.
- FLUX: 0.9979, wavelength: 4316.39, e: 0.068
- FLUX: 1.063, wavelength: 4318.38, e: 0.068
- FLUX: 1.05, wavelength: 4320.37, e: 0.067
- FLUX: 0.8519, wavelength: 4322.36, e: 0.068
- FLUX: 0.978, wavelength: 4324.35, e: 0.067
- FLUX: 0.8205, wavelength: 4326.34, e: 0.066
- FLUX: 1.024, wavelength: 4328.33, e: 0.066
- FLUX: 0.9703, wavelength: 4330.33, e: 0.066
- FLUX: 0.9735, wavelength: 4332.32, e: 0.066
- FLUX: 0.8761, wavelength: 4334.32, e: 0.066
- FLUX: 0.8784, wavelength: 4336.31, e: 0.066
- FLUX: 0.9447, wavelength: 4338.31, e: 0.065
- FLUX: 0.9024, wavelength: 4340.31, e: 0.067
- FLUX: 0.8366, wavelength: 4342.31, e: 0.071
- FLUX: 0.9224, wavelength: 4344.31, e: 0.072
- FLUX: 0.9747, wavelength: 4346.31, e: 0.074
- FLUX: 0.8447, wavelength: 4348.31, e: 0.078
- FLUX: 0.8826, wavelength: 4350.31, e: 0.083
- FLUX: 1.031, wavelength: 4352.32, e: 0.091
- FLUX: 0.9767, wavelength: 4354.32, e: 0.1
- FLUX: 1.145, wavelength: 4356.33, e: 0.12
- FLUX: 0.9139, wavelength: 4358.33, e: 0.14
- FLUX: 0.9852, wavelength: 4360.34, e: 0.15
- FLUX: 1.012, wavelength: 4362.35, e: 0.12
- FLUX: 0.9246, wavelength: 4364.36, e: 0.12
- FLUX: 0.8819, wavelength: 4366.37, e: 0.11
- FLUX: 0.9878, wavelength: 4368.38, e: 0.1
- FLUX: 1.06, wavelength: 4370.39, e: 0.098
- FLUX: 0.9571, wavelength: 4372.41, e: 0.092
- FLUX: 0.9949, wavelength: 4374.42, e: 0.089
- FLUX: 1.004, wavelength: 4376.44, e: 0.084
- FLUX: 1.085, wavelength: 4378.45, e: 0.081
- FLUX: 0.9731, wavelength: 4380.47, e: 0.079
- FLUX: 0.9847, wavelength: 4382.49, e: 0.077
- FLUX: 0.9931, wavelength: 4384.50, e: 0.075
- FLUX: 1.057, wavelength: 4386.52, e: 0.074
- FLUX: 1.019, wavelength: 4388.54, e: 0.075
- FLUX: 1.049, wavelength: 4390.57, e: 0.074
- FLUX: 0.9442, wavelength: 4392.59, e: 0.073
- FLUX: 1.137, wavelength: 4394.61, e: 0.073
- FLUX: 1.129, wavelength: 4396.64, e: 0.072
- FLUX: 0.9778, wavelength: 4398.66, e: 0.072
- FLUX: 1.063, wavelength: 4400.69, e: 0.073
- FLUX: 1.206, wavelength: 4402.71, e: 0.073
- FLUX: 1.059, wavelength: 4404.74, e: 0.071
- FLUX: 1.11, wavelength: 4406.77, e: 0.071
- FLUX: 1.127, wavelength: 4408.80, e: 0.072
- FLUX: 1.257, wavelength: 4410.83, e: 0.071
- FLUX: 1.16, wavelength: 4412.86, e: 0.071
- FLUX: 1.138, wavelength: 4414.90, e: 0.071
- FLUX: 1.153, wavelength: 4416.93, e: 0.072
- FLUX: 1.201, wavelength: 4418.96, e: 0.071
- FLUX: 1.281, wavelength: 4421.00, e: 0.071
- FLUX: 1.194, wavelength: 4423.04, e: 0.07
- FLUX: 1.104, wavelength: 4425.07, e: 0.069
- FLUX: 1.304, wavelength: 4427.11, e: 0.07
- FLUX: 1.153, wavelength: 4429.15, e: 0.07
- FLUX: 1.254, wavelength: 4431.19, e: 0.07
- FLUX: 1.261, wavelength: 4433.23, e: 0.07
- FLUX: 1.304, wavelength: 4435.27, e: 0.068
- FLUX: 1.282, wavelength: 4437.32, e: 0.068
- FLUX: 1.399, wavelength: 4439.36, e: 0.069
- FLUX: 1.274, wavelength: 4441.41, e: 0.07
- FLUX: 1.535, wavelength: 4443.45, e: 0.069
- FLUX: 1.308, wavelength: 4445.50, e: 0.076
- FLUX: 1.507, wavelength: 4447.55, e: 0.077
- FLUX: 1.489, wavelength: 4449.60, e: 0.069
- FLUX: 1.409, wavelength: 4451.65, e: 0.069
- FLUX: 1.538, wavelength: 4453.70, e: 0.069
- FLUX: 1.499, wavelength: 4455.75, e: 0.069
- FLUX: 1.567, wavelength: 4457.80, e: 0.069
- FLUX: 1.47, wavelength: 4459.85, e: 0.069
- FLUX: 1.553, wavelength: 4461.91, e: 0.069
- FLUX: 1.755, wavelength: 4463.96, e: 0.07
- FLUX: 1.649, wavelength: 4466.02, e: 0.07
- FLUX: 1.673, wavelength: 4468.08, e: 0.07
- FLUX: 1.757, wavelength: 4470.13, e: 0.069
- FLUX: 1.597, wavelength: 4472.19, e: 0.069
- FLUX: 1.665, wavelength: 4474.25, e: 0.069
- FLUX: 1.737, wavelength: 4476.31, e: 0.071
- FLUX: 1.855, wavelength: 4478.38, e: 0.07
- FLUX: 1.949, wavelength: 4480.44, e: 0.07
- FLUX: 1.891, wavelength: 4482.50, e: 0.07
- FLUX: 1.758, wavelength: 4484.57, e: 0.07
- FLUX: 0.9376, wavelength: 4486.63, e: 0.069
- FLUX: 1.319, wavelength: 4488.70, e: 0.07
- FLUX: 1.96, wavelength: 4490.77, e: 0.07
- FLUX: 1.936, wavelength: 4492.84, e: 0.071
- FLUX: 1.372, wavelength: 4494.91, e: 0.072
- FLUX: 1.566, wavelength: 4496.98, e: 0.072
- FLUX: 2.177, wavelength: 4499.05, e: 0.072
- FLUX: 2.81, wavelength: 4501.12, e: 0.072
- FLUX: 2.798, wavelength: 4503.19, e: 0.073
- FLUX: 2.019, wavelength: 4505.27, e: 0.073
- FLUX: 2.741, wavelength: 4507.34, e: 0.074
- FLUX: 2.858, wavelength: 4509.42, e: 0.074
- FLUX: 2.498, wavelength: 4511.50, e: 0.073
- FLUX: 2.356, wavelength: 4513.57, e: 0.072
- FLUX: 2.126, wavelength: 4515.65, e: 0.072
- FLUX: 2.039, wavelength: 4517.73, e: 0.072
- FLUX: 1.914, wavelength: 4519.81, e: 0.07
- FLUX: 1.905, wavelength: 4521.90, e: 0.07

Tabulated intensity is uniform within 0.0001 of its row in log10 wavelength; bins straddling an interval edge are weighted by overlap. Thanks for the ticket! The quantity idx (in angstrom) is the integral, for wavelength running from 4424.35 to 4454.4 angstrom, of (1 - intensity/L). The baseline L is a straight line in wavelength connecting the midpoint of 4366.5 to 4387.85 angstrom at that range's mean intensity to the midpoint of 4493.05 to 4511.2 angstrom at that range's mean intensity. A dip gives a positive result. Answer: 5.5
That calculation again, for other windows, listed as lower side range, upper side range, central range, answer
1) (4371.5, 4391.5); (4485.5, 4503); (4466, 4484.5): -0.9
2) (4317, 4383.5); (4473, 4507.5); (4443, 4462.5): 1.8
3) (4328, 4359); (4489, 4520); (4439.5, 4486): 6.8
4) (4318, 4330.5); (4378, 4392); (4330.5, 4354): 1.4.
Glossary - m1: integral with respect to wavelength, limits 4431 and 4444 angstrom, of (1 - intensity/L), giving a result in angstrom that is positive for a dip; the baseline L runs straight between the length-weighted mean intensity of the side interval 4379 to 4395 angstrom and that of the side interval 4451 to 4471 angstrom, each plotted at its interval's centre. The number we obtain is 0.8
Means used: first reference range 1.02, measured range 1.33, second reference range 1.59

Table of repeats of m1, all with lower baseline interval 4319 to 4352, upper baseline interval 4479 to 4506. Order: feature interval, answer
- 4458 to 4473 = 0.7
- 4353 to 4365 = 0.8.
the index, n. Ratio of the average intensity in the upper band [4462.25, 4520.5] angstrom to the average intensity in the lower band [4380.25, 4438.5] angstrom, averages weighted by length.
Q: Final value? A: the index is 1.72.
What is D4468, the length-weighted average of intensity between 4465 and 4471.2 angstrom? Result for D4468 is 1.69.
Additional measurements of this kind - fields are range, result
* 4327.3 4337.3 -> 0.944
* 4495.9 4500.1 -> 1.87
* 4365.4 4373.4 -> 0.972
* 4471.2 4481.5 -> 1.76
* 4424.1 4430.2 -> 1.19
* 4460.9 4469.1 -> 1.66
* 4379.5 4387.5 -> 1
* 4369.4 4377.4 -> 1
